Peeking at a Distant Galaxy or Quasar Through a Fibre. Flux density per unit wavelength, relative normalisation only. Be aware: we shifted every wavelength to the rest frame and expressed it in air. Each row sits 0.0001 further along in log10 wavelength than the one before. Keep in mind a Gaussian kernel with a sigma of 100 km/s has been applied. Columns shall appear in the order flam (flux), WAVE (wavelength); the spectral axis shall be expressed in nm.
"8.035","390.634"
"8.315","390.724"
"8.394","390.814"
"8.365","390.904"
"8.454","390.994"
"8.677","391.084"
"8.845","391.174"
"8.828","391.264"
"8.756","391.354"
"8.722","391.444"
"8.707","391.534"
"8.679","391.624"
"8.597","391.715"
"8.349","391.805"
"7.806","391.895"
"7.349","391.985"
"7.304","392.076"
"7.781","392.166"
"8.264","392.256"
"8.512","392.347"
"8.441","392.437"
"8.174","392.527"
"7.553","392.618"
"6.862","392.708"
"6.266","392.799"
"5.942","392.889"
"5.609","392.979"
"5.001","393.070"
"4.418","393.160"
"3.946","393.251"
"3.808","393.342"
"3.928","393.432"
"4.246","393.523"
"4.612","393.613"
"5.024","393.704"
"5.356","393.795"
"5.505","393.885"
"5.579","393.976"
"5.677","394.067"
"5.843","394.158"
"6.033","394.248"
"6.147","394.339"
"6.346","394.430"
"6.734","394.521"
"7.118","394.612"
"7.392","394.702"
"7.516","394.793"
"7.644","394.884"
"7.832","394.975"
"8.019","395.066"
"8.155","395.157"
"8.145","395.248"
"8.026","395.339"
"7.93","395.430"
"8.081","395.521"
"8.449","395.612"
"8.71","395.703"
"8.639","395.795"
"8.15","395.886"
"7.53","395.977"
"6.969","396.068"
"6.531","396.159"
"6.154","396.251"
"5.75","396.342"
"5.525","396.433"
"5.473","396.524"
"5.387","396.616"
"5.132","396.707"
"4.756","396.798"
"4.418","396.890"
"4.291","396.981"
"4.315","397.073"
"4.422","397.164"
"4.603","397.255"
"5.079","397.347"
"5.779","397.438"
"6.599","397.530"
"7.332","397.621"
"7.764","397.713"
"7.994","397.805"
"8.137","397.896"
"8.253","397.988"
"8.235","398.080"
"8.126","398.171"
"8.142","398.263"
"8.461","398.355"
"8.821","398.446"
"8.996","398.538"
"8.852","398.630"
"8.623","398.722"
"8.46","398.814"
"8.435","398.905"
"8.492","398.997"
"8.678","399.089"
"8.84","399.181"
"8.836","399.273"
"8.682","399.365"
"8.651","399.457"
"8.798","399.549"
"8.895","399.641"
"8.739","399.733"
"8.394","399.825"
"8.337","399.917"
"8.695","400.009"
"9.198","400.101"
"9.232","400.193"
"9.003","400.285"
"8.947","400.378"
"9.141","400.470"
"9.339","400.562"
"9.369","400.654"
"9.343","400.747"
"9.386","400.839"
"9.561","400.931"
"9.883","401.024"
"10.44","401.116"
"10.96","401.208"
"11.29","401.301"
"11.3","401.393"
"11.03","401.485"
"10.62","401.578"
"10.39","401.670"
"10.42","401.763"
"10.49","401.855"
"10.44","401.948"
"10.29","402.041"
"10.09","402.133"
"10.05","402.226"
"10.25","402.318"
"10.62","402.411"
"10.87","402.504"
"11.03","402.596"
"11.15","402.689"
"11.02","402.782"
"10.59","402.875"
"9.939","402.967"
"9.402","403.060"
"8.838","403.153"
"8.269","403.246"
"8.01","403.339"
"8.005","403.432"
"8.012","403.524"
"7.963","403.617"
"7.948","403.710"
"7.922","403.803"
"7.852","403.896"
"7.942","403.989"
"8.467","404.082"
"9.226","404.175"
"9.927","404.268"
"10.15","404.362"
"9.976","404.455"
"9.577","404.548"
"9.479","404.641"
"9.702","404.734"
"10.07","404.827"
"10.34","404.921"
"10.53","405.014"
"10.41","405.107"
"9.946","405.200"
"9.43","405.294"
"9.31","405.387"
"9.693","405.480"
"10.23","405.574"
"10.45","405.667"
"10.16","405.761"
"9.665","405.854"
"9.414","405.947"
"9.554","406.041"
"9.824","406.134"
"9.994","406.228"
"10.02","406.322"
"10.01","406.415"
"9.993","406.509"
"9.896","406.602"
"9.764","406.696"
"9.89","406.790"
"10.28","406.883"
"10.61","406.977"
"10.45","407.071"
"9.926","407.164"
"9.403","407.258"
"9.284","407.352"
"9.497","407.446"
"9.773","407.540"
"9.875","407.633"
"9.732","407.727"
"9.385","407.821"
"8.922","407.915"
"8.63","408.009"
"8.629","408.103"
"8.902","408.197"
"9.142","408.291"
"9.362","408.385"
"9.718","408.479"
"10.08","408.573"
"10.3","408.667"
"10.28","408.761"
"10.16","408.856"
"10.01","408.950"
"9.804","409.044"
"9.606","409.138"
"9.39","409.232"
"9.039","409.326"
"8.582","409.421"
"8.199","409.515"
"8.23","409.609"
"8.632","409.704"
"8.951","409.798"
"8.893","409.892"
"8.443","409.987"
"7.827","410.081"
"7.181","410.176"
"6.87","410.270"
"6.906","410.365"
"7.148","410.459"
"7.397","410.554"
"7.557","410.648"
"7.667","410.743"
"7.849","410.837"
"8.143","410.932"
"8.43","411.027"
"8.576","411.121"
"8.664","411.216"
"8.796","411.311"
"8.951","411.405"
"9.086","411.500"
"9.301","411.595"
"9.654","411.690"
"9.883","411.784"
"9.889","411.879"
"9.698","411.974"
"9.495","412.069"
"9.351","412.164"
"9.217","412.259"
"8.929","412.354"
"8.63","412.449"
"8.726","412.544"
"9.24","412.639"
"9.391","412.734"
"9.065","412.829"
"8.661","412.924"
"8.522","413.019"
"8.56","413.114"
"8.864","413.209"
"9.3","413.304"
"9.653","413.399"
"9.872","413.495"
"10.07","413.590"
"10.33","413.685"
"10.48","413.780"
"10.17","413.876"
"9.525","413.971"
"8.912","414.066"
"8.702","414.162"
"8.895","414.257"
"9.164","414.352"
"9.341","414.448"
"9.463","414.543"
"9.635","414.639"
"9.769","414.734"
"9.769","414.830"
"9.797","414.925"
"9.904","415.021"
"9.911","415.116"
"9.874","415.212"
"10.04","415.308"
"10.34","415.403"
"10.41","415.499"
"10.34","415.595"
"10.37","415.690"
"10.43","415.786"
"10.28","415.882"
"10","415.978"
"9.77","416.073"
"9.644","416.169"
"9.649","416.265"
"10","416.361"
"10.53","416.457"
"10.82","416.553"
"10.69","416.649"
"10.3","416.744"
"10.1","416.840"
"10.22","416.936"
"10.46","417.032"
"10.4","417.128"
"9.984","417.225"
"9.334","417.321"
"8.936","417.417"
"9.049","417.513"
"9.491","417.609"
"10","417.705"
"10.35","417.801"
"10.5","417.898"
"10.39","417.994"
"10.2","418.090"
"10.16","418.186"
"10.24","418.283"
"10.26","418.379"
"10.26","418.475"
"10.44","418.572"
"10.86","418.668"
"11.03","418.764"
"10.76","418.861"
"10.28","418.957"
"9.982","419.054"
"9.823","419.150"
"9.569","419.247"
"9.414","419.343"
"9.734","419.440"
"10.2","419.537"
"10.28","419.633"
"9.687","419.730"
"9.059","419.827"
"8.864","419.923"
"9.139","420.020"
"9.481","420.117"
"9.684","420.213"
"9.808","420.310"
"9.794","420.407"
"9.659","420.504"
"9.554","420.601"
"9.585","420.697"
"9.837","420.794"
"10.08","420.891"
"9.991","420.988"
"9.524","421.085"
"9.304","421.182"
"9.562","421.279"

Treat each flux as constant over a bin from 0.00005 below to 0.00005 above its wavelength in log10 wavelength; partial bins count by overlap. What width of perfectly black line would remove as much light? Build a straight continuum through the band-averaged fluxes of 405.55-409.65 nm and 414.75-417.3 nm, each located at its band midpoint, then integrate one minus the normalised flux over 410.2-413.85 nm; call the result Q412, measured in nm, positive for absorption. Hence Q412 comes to 0.38 nm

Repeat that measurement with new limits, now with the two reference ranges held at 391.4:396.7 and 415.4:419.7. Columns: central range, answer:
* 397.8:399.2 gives -0.19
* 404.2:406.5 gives -0.41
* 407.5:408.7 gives -0.08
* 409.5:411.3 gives 0.22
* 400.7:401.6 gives -0.29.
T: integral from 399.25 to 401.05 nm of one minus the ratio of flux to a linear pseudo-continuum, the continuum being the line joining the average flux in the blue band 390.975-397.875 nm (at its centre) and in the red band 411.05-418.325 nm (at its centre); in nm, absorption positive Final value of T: -0.34 nm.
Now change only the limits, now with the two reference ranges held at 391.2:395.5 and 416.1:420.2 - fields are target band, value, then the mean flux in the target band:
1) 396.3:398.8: 0.26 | 6.67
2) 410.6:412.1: 0.05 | 8.85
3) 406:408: -0.28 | 9.79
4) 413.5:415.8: -0.06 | 9.81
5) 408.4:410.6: 0.03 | 8.77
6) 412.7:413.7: 0.01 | 9.27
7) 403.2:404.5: -0.05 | 8.55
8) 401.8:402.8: -0.32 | 10.6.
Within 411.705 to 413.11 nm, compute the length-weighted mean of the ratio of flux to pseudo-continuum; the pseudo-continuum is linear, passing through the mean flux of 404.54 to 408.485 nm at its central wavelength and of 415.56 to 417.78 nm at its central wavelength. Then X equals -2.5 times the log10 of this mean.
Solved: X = 0.08 mag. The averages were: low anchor 9.74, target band 9.19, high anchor 10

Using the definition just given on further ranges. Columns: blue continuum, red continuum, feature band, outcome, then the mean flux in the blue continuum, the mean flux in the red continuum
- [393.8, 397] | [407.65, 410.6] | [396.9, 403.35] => -0.19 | 6.73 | 8.86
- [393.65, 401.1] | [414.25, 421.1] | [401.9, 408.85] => -0.14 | 7.52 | 9.95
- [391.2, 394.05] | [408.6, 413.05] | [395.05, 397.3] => 0.09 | 6.71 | 8.8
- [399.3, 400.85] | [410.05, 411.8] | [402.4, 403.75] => -0.08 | 8.94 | 8.18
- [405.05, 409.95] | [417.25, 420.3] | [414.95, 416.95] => -0.04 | 9.6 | 9.92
